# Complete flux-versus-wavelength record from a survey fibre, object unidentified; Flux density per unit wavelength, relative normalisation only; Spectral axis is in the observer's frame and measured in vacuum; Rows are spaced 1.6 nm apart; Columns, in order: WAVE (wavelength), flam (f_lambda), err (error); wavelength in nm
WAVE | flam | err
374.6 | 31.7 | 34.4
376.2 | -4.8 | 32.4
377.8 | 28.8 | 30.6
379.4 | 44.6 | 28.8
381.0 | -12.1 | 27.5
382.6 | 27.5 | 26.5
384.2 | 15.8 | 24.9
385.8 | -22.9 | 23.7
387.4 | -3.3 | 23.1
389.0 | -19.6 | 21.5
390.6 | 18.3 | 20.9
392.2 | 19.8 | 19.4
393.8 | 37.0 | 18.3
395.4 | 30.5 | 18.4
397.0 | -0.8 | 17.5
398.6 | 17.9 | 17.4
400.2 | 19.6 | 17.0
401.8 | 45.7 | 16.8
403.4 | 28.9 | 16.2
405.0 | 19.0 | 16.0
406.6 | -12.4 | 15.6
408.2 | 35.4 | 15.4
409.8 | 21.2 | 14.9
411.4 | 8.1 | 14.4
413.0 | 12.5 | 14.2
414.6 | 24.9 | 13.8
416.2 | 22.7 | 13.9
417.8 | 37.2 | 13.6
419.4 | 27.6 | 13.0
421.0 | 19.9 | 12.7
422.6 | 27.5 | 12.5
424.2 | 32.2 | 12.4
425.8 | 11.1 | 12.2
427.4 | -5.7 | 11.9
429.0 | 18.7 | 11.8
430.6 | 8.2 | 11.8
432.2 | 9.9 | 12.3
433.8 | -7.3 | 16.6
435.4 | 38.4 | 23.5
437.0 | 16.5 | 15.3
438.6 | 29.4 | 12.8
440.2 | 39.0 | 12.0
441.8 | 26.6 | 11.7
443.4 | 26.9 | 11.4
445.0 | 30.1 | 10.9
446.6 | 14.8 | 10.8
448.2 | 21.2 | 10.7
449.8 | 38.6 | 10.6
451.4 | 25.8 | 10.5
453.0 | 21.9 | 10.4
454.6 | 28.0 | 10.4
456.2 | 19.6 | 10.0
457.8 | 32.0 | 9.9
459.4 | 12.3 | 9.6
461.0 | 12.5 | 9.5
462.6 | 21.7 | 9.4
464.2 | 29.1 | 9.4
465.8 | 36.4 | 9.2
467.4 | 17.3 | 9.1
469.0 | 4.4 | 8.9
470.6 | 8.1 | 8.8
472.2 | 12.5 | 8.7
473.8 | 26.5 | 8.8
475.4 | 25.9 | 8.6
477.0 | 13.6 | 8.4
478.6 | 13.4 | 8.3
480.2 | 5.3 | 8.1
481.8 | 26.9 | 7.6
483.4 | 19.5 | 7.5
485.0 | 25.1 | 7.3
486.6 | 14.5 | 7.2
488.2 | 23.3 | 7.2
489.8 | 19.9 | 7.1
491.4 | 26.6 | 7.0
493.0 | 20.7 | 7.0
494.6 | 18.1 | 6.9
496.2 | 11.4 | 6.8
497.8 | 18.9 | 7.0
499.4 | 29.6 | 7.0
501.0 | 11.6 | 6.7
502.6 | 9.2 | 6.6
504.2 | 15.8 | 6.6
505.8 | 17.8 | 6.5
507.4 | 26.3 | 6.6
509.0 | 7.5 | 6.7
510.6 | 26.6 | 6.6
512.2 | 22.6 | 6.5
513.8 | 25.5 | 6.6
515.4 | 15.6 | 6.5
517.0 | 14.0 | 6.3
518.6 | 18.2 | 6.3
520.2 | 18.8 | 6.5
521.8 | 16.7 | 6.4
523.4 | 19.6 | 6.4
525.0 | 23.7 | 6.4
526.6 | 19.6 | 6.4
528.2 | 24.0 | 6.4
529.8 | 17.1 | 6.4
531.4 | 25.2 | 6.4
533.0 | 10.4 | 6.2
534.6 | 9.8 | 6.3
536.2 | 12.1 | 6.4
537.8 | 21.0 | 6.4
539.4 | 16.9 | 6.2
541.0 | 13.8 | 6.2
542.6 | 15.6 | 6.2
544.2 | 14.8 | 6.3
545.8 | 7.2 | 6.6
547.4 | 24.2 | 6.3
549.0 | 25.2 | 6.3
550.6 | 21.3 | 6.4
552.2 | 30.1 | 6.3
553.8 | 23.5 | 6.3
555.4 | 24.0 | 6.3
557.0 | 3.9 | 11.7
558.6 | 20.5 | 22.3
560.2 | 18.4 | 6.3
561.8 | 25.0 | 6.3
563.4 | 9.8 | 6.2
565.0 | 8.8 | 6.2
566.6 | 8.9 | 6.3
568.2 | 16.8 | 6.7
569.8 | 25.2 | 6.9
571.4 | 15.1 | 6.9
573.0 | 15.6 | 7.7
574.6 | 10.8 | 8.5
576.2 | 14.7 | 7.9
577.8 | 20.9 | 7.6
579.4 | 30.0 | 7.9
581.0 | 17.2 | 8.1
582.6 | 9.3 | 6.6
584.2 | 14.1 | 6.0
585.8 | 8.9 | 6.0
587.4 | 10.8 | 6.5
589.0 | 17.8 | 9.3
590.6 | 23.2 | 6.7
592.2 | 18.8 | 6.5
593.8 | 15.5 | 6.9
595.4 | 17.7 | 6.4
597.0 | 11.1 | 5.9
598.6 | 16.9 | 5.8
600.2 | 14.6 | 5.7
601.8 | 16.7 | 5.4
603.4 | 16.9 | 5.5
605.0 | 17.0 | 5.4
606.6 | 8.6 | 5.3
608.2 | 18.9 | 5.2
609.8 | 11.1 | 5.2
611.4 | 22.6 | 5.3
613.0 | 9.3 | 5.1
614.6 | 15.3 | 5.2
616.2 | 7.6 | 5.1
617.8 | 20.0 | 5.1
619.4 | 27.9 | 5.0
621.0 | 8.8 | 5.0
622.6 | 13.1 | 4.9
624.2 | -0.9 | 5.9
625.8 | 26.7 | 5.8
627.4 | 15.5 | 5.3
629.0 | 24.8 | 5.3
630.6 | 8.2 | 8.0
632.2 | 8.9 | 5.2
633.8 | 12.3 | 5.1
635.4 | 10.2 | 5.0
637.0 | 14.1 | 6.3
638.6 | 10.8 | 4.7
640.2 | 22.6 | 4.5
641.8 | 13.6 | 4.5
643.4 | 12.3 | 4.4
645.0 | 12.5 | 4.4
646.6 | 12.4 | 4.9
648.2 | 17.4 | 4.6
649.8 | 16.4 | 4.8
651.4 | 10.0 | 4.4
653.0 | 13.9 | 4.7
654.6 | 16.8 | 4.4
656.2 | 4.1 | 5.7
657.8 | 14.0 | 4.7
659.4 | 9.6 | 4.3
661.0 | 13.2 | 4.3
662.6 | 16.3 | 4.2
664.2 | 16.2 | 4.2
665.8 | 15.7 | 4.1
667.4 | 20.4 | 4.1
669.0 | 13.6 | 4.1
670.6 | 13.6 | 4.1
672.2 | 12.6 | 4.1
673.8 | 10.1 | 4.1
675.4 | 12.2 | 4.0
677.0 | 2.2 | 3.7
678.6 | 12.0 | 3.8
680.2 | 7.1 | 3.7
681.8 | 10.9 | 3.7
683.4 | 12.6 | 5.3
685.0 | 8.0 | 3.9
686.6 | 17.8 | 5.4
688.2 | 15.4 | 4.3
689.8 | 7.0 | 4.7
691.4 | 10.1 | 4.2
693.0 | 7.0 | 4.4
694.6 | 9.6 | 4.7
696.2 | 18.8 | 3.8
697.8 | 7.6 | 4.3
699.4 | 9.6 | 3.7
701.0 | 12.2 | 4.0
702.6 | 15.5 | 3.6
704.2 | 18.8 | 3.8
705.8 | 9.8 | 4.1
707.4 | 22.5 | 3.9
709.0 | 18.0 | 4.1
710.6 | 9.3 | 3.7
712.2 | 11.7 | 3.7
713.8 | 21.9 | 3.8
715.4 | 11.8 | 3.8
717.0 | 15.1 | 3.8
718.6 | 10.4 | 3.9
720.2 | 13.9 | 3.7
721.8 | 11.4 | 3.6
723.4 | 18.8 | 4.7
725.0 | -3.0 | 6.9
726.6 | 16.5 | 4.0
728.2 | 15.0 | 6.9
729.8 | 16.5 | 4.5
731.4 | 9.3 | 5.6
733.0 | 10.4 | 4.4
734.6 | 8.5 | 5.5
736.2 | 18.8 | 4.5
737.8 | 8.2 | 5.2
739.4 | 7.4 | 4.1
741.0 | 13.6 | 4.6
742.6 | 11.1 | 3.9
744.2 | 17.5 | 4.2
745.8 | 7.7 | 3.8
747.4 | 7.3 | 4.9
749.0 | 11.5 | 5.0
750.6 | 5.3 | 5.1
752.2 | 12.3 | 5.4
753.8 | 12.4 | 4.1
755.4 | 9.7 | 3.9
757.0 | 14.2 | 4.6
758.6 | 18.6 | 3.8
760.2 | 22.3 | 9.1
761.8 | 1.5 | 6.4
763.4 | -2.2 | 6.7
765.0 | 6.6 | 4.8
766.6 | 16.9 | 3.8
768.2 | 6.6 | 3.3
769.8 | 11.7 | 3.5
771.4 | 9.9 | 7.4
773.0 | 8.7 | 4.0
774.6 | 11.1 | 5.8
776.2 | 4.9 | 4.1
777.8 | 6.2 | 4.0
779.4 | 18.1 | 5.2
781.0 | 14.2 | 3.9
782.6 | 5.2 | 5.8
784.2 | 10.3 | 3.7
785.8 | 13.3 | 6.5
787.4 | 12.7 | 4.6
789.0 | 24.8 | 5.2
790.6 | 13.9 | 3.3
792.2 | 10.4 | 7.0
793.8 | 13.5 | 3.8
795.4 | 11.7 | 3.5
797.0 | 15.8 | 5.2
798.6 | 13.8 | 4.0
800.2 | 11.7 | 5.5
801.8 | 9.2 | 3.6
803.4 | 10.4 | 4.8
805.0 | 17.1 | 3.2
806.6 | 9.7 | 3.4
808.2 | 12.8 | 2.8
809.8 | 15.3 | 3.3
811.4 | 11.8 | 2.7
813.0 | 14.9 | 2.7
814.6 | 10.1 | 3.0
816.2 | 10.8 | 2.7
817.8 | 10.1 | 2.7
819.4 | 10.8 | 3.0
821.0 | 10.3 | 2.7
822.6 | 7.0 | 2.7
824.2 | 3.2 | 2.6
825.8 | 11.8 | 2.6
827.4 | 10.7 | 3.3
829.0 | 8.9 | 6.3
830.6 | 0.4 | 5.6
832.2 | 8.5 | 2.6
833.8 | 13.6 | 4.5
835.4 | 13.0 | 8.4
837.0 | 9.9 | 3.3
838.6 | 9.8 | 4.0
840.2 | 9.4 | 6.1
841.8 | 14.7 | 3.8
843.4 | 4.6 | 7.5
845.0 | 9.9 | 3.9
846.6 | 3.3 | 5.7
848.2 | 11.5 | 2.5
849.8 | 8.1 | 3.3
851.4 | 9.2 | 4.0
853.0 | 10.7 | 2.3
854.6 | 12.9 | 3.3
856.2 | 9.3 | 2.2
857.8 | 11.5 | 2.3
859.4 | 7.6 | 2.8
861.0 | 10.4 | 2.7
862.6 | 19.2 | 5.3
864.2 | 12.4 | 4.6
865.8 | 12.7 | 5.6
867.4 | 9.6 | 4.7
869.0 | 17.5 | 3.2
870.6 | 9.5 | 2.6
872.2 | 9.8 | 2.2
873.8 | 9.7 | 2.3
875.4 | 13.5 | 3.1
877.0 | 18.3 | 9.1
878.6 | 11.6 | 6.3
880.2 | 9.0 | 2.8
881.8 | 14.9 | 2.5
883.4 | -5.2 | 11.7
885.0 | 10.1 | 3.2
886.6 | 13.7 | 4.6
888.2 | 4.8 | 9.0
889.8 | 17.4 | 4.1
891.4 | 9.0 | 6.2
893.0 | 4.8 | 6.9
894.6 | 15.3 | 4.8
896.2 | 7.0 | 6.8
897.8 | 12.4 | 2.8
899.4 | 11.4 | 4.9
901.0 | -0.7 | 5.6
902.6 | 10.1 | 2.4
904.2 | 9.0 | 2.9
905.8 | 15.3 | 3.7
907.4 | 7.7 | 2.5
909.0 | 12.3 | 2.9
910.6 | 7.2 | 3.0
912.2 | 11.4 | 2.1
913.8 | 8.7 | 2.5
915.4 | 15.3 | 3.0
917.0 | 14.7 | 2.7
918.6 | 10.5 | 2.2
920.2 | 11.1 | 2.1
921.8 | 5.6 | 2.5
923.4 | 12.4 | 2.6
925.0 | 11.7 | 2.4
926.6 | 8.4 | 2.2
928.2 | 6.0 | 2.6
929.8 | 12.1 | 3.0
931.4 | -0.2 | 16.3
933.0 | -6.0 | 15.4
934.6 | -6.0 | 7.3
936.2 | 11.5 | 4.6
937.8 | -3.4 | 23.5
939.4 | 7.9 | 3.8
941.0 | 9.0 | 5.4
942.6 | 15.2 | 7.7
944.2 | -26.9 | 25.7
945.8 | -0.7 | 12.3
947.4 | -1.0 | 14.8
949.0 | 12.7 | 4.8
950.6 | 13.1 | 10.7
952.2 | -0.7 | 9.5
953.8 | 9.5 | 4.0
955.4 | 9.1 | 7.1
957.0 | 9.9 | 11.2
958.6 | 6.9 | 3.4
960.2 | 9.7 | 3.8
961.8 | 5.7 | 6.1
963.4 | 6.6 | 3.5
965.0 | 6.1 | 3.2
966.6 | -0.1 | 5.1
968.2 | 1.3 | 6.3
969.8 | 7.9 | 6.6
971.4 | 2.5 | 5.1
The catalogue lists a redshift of 0.078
